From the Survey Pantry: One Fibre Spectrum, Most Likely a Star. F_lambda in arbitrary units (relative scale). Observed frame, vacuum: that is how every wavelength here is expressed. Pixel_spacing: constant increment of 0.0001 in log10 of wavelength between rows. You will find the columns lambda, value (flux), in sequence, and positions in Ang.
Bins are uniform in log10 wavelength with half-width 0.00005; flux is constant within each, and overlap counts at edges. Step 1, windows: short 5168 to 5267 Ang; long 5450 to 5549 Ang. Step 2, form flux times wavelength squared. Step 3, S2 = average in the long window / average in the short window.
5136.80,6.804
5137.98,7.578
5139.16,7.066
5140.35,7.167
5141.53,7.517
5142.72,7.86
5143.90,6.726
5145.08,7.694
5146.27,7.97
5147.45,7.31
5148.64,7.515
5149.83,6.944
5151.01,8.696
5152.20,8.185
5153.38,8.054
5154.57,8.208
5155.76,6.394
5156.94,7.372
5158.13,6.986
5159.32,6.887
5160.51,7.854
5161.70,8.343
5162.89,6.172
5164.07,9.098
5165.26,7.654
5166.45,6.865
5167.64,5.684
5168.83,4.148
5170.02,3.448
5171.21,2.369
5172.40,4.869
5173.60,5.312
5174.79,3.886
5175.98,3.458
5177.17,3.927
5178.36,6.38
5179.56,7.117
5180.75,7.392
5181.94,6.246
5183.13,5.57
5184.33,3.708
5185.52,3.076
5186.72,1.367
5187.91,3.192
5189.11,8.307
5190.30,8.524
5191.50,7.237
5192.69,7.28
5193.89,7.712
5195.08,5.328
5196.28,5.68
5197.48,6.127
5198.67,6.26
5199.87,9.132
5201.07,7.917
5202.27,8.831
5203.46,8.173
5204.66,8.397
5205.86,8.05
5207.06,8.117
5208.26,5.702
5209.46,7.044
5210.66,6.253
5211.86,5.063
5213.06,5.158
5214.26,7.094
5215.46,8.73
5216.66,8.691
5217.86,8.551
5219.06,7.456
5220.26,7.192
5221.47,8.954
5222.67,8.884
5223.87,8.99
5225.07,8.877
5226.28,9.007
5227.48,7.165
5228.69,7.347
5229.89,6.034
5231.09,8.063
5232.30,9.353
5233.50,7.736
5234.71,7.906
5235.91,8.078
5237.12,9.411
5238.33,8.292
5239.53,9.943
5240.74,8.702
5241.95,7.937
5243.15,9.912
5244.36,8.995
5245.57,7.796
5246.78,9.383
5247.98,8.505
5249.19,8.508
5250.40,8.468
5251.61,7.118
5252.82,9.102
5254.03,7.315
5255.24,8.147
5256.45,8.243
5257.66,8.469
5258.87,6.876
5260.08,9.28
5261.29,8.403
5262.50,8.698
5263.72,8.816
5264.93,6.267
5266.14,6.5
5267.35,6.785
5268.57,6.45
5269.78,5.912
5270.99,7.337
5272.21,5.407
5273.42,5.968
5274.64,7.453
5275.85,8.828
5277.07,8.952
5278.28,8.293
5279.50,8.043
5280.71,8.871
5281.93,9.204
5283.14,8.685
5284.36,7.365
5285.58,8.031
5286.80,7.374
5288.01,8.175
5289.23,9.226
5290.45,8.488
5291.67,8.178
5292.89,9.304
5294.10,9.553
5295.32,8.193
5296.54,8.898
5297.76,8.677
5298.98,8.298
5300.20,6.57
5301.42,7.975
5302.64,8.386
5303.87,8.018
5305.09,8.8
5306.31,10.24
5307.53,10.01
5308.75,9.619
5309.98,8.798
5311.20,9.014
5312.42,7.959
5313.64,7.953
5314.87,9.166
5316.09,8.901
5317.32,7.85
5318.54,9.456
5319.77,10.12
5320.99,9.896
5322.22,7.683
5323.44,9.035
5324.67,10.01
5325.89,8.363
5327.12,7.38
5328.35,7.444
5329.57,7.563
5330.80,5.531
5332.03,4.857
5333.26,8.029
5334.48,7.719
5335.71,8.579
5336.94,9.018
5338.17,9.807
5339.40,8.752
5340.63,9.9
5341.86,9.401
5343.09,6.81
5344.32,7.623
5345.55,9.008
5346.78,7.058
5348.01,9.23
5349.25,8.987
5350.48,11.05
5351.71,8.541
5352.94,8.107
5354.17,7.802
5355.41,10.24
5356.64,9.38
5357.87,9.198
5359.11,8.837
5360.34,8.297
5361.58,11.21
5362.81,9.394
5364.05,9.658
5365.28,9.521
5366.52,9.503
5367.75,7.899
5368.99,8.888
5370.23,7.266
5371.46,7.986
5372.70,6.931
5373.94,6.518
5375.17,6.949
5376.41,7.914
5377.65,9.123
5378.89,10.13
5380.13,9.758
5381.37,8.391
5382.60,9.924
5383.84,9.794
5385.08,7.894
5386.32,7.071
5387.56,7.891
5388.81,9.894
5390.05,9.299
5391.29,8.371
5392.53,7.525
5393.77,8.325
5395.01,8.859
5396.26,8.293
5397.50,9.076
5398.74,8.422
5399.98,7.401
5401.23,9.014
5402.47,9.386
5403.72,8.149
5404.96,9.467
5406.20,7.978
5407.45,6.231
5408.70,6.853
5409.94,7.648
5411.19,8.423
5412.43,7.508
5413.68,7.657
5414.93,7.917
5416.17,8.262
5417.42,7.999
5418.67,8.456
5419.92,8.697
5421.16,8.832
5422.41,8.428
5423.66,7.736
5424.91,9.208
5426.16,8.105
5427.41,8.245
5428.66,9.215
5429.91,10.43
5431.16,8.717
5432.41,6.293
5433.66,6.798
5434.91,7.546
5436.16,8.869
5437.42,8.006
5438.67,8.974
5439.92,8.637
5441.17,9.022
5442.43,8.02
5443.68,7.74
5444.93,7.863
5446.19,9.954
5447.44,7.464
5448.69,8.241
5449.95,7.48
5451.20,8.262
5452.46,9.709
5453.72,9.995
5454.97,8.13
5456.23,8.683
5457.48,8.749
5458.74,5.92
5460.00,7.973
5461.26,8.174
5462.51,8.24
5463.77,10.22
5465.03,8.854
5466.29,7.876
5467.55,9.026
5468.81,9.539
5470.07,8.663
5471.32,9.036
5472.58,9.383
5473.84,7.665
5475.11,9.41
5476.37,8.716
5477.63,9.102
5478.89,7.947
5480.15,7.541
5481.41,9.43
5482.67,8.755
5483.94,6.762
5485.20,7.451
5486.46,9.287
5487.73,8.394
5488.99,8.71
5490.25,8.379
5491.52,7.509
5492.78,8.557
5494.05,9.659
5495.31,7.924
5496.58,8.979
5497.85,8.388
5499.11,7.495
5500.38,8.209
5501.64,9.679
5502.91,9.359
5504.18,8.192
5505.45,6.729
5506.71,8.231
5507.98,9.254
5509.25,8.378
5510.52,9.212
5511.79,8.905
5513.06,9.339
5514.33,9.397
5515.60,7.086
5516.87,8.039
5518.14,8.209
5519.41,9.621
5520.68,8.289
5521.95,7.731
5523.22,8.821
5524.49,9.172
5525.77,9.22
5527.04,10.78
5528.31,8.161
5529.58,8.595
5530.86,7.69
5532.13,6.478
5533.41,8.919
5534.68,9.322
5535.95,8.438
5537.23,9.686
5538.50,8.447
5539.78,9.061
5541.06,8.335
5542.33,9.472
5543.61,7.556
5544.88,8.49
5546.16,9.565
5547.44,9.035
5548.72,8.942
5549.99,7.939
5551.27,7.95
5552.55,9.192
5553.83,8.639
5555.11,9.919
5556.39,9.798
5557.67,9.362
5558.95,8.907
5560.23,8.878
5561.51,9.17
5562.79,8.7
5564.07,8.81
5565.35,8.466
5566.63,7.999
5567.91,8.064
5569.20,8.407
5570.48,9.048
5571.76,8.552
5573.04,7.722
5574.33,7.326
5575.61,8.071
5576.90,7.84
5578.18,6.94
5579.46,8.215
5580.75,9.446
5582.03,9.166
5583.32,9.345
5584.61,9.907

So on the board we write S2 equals 1.33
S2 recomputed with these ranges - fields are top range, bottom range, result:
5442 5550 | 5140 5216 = 1.47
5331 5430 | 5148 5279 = 1.25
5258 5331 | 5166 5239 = 1.26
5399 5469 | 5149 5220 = 1.40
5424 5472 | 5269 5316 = 1.08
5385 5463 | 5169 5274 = 1.25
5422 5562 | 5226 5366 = 1.10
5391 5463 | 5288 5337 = 1.02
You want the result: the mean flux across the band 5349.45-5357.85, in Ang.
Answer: 9.19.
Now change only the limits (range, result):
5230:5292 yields 8.09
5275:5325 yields 8.67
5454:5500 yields 8.47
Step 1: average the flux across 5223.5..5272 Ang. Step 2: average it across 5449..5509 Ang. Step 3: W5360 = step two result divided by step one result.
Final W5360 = 1.1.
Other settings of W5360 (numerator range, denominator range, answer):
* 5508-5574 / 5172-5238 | 1.26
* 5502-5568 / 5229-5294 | 1.07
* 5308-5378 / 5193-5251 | 1.08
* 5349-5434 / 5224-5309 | 1.04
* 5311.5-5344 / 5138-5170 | 1.15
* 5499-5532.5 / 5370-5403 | 1.01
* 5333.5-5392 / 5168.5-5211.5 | 1.46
